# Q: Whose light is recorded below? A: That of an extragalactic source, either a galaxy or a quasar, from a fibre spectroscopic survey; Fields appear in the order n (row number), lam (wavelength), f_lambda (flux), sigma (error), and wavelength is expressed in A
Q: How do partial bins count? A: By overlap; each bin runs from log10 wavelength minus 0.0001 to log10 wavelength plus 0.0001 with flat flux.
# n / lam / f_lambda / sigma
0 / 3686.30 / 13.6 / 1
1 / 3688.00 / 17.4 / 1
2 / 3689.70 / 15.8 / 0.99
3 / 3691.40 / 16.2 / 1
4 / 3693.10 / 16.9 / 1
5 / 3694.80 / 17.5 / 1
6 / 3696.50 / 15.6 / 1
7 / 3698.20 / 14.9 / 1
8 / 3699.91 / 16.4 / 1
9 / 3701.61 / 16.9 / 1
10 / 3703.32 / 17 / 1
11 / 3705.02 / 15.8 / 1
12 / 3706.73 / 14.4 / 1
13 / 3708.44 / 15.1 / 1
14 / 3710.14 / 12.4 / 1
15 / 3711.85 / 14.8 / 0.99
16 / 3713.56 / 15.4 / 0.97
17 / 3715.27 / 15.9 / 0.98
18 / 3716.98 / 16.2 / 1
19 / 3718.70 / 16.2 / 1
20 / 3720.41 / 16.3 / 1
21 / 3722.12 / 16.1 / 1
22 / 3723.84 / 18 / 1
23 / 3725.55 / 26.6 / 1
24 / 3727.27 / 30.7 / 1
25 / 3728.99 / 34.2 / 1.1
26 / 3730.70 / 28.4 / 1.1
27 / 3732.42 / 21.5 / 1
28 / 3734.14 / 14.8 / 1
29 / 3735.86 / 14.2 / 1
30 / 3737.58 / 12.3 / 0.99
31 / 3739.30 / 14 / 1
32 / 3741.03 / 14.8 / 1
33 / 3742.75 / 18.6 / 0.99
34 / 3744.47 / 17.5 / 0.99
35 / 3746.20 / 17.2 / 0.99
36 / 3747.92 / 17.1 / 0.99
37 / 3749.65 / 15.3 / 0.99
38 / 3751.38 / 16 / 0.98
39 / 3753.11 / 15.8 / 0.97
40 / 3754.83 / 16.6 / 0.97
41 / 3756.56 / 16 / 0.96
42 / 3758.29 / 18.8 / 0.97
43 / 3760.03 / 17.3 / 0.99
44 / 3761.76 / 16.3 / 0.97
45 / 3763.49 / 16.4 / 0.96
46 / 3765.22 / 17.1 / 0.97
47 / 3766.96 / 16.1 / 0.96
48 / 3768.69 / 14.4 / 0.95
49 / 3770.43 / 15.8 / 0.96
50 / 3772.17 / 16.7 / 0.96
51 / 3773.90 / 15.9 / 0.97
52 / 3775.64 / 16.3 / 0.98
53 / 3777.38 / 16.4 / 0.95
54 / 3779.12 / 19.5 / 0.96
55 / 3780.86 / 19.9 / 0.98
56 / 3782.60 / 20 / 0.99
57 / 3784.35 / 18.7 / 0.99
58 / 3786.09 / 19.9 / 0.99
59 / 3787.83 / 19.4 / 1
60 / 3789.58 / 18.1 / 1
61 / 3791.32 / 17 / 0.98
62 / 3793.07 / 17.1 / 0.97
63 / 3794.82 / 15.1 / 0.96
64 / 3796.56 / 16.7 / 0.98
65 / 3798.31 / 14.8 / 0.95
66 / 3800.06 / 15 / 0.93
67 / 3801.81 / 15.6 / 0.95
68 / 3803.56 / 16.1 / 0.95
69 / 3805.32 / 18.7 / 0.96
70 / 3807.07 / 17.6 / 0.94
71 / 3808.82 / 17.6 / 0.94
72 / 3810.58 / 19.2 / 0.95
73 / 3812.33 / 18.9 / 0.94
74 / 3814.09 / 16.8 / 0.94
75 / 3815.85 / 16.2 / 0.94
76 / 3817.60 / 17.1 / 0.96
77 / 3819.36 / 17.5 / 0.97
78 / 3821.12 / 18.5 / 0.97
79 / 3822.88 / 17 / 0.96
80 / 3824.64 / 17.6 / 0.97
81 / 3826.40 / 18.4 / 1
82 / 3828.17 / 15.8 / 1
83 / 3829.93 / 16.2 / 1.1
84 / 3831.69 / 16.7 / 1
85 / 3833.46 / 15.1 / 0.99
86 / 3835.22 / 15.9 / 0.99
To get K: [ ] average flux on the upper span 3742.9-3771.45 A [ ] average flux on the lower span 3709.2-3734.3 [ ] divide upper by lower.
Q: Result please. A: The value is 0.8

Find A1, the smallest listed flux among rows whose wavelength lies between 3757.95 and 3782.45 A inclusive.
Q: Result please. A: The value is 14.4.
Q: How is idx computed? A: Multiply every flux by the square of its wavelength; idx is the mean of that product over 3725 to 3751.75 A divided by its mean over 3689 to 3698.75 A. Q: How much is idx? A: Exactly 1.2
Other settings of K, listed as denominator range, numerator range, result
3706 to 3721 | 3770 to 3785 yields 1.17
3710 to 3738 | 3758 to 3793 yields 0.90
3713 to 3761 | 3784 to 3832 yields 0.94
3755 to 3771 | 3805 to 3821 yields 1.08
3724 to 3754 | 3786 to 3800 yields 0.88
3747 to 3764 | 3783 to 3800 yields 1.05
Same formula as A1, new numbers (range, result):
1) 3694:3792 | 12.3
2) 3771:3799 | 14.8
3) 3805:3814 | 17.6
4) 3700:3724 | 12.4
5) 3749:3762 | 15.3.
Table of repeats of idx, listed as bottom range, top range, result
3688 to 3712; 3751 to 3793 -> 1.14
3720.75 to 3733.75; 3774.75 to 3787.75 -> 0.79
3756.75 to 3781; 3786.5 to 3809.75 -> 1.02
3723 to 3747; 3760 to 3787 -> 0.88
